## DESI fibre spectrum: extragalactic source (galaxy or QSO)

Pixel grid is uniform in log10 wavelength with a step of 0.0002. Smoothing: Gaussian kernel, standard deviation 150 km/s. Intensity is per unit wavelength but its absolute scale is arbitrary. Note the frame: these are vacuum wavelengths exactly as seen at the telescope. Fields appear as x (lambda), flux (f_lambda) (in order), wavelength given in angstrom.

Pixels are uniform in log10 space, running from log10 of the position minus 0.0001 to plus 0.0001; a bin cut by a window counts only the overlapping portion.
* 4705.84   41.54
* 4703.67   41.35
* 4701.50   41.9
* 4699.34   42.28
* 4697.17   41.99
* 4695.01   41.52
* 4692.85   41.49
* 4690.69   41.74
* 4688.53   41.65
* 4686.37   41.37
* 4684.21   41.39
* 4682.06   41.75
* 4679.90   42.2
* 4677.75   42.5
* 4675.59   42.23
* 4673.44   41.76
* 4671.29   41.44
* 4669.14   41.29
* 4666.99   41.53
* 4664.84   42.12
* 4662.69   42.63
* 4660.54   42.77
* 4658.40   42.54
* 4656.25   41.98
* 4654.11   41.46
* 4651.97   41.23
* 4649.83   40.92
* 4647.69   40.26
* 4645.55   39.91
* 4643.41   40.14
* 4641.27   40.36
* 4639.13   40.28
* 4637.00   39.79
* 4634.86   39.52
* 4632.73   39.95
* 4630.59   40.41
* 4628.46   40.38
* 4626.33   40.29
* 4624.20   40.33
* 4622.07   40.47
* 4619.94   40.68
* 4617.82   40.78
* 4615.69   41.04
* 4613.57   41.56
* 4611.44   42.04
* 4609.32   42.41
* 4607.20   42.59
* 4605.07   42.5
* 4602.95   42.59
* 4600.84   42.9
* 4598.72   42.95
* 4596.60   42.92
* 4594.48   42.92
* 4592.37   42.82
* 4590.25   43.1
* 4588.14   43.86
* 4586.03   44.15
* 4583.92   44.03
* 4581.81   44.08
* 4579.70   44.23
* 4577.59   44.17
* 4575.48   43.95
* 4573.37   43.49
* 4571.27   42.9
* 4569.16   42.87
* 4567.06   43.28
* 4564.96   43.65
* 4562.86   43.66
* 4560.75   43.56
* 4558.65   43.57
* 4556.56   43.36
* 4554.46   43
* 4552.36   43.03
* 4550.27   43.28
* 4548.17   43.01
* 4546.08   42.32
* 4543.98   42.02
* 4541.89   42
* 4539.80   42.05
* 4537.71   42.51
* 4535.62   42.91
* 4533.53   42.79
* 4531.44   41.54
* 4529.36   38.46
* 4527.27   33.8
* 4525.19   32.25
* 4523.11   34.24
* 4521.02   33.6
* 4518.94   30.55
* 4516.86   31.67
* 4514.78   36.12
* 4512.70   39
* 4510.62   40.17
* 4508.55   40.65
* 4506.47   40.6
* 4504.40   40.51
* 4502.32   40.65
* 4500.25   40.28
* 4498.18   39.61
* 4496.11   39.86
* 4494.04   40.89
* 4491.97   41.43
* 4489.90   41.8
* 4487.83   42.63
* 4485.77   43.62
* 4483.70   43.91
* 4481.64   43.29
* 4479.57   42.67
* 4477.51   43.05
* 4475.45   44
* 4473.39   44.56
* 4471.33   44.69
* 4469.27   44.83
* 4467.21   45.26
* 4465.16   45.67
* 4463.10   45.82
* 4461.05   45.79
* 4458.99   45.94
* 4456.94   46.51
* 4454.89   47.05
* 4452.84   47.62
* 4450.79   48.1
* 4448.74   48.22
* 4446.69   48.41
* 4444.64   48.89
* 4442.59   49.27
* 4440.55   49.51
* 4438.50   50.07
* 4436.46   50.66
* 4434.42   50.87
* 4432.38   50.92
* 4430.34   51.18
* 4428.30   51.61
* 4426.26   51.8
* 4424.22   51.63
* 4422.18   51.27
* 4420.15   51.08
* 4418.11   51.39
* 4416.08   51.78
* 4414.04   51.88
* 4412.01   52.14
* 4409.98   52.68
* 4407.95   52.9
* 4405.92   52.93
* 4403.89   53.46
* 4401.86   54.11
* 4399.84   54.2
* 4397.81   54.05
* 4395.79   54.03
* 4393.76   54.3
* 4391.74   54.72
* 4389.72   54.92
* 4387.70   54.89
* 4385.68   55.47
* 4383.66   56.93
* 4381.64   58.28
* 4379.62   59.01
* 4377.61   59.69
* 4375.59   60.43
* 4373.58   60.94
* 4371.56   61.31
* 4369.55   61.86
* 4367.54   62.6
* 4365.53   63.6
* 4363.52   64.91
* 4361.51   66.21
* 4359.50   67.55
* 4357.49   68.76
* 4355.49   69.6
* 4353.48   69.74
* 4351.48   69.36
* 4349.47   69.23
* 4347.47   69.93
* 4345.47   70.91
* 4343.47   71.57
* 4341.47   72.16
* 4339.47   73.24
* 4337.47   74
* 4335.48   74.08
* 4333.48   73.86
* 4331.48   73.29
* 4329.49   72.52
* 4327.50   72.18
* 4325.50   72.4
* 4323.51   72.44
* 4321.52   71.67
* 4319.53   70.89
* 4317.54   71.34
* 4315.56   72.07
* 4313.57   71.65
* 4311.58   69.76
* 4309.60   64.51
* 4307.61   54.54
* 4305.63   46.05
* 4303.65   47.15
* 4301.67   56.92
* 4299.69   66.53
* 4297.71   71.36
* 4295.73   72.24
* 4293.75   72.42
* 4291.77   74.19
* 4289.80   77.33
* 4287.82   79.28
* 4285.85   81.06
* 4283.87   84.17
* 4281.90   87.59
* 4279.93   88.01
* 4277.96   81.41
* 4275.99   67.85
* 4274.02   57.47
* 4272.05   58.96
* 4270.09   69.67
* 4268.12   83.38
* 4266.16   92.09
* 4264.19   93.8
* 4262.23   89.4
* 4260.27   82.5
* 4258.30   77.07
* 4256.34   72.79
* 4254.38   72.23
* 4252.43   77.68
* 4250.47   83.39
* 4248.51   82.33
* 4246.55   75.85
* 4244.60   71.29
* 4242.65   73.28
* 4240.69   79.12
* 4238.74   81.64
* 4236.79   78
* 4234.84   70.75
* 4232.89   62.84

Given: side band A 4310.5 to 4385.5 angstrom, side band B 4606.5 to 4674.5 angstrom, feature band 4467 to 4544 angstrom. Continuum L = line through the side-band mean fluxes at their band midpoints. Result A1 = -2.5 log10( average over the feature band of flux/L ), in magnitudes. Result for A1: 0.31 mag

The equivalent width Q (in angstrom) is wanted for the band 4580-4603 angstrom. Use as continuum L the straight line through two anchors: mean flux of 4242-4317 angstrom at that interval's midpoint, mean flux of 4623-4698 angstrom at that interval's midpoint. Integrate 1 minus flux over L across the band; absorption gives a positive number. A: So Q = 1.83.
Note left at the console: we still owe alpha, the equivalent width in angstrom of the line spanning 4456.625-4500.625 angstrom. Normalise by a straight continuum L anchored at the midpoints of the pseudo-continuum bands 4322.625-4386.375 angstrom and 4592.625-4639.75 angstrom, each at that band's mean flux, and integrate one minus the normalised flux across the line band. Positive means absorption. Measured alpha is 9.2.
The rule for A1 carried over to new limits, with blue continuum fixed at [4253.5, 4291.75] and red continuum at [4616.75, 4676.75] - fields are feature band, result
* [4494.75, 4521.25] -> 0.40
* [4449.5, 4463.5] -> 0.27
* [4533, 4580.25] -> 0.16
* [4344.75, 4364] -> 0.03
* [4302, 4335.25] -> 0.10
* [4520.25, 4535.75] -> 0.38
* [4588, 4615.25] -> 0.07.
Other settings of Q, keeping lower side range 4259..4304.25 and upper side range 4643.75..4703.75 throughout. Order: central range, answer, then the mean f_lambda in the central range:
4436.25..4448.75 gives 2.5 angstrom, 49.3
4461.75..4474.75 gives 3.1 angstrom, 45.1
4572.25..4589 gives 1.9 angstrom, 44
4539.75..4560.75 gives 3.8 angstrom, 42.8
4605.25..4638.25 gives 3.8 angstrom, 40.9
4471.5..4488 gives 4.2 angstrom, 43.6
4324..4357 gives -0.5 angstrom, 71.7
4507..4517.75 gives 3.5 angstrom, 37.7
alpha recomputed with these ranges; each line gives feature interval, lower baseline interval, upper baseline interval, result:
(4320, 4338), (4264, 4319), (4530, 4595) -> -1.4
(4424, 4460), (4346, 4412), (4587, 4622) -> 3.8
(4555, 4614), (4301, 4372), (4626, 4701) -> 5.5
